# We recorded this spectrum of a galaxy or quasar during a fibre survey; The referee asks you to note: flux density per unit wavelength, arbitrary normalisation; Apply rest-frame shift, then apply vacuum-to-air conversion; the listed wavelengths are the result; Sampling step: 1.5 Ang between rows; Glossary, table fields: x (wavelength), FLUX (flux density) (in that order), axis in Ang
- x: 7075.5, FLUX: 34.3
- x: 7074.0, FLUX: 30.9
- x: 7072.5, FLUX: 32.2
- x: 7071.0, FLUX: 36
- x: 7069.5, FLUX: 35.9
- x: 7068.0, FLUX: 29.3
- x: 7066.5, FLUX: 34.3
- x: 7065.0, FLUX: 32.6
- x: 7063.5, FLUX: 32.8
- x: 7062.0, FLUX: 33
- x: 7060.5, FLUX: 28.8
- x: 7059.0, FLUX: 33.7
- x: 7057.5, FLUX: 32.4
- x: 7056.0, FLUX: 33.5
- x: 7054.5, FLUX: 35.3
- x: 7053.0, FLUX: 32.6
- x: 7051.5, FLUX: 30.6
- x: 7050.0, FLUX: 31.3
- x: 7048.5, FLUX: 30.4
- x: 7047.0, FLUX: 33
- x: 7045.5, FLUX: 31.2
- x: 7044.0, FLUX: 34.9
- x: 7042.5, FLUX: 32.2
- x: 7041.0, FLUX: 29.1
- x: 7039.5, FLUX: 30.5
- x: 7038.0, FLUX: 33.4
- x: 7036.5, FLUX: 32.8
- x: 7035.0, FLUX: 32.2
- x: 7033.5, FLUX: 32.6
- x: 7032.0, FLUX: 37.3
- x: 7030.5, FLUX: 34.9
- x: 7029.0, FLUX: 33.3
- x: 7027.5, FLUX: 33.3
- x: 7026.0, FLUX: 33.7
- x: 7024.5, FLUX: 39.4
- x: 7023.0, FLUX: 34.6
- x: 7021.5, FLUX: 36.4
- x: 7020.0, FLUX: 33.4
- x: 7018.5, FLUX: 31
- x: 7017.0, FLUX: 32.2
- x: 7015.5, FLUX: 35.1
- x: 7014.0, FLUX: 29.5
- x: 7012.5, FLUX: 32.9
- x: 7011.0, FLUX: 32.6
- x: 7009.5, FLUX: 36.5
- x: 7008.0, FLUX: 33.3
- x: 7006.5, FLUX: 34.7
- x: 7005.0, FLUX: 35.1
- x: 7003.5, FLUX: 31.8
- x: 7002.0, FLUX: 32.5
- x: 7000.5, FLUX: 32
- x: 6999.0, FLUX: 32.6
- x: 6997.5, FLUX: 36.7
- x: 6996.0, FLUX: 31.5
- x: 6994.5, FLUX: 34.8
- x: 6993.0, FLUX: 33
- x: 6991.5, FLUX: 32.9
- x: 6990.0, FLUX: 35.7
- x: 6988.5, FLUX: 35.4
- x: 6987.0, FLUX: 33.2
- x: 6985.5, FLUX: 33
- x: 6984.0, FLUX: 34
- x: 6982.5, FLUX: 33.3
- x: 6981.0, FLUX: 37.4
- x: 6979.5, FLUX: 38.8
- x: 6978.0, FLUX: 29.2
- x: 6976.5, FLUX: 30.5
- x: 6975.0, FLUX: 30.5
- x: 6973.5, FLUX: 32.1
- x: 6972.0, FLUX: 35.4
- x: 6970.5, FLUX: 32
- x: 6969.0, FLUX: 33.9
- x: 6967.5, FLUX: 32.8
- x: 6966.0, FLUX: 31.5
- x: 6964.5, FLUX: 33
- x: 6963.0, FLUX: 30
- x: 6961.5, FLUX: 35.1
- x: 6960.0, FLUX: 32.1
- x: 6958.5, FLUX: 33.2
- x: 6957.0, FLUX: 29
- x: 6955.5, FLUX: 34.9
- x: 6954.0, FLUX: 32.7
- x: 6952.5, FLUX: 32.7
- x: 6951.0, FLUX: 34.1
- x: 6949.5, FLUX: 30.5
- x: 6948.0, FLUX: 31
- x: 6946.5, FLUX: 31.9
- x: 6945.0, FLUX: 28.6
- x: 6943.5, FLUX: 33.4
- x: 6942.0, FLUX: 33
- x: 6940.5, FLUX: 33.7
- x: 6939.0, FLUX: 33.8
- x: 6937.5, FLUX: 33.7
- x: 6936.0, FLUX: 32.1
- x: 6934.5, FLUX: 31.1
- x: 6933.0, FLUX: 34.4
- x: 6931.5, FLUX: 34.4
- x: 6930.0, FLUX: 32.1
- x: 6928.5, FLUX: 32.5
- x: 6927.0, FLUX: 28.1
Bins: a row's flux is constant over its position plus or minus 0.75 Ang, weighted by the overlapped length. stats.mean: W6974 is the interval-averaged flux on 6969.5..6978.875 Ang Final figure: 31.8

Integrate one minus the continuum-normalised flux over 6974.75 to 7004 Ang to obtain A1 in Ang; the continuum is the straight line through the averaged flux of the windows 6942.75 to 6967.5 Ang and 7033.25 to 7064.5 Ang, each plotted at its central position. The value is -1.23 Ang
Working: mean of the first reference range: 32.1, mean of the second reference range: 32.2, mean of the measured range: 33.5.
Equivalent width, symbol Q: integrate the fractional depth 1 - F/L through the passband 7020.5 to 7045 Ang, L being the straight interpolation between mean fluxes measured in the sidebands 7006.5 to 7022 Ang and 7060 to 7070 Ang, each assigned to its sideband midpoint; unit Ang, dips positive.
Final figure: -0.58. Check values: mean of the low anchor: 33.3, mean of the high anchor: 32.4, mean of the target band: 33.8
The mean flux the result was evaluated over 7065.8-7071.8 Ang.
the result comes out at 33.9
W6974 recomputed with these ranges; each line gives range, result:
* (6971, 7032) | 33.7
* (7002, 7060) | 33.2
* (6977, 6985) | 34.4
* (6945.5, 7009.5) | 33.1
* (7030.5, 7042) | 32.7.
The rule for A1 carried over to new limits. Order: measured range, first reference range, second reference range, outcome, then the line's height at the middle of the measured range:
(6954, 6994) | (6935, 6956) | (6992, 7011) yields -0.1 Ang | 33.1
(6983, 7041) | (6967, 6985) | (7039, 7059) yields -1.5 Ang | 32.8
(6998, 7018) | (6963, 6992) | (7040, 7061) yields -0.2 Ang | 32.8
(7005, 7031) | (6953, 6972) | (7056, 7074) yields -1.0 Ang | 32.7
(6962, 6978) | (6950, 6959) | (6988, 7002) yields 0.5 Ang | 33.1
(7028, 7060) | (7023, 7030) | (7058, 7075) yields 1.2 Ang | 33.9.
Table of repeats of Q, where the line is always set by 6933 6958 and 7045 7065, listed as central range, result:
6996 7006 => -0.3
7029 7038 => -0.4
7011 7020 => 0.0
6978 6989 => -0.8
